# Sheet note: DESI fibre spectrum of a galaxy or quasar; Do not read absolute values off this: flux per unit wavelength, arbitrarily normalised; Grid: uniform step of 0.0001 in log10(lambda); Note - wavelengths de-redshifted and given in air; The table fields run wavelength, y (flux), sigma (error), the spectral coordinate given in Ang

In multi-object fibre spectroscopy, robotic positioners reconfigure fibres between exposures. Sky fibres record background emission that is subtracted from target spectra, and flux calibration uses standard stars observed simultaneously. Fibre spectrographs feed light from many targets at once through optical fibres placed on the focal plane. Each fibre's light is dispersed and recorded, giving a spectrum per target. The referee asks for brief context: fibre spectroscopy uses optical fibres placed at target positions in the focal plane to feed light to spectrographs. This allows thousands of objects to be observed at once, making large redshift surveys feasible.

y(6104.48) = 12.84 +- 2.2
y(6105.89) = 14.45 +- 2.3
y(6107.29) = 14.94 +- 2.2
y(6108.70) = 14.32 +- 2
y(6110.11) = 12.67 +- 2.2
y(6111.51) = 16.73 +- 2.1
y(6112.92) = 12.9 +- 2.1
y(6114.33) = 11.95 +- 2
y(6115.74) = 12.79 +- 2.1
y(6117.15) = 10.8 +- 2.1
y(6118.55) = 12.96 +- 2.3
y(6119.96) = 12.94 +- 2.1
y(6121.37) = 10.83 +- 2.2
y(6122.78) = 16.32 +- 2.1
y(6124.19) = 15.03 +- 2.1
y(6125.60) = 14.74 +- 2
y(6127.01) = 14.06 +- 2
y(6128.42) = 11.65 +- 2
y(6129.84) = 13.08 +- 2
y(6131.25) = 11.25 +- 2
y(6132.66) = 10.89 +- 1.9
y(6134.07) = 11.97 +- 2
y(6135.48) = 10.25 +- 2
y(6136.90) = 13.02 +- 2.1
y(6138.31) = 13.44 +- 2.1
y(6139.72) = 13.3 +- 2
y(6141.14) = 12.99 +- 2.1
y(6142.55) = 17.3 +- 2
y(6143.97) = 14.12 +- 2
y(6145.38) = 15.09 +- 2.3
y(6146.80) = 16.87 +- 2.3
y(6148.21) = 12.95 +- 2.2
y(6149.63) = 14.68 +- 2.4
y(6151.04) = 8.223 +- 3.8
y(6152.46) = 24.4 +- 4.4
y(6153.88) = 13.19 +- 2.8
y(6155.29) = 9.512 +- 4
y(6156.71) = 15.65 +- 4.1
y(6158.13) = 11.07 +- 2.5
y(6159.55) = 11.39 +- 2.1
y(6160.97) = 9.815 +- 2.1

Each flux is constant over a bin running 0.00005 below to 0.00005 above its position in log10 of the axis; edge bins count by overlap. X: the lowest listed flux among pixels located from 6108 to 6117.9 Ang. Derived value 10.8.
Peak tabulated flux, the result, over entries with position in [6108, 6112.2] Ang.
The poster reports 16.73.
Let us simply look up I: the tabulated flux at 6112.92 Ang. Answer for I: 12.9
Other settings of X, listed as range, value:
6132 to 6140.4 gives 10.25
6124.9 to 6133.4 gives 10.89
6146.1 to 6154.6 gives 8.223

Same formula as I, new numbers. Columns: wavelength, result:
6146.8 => 16.87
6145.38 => 15.09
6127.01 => 14.06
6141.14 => 12.99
